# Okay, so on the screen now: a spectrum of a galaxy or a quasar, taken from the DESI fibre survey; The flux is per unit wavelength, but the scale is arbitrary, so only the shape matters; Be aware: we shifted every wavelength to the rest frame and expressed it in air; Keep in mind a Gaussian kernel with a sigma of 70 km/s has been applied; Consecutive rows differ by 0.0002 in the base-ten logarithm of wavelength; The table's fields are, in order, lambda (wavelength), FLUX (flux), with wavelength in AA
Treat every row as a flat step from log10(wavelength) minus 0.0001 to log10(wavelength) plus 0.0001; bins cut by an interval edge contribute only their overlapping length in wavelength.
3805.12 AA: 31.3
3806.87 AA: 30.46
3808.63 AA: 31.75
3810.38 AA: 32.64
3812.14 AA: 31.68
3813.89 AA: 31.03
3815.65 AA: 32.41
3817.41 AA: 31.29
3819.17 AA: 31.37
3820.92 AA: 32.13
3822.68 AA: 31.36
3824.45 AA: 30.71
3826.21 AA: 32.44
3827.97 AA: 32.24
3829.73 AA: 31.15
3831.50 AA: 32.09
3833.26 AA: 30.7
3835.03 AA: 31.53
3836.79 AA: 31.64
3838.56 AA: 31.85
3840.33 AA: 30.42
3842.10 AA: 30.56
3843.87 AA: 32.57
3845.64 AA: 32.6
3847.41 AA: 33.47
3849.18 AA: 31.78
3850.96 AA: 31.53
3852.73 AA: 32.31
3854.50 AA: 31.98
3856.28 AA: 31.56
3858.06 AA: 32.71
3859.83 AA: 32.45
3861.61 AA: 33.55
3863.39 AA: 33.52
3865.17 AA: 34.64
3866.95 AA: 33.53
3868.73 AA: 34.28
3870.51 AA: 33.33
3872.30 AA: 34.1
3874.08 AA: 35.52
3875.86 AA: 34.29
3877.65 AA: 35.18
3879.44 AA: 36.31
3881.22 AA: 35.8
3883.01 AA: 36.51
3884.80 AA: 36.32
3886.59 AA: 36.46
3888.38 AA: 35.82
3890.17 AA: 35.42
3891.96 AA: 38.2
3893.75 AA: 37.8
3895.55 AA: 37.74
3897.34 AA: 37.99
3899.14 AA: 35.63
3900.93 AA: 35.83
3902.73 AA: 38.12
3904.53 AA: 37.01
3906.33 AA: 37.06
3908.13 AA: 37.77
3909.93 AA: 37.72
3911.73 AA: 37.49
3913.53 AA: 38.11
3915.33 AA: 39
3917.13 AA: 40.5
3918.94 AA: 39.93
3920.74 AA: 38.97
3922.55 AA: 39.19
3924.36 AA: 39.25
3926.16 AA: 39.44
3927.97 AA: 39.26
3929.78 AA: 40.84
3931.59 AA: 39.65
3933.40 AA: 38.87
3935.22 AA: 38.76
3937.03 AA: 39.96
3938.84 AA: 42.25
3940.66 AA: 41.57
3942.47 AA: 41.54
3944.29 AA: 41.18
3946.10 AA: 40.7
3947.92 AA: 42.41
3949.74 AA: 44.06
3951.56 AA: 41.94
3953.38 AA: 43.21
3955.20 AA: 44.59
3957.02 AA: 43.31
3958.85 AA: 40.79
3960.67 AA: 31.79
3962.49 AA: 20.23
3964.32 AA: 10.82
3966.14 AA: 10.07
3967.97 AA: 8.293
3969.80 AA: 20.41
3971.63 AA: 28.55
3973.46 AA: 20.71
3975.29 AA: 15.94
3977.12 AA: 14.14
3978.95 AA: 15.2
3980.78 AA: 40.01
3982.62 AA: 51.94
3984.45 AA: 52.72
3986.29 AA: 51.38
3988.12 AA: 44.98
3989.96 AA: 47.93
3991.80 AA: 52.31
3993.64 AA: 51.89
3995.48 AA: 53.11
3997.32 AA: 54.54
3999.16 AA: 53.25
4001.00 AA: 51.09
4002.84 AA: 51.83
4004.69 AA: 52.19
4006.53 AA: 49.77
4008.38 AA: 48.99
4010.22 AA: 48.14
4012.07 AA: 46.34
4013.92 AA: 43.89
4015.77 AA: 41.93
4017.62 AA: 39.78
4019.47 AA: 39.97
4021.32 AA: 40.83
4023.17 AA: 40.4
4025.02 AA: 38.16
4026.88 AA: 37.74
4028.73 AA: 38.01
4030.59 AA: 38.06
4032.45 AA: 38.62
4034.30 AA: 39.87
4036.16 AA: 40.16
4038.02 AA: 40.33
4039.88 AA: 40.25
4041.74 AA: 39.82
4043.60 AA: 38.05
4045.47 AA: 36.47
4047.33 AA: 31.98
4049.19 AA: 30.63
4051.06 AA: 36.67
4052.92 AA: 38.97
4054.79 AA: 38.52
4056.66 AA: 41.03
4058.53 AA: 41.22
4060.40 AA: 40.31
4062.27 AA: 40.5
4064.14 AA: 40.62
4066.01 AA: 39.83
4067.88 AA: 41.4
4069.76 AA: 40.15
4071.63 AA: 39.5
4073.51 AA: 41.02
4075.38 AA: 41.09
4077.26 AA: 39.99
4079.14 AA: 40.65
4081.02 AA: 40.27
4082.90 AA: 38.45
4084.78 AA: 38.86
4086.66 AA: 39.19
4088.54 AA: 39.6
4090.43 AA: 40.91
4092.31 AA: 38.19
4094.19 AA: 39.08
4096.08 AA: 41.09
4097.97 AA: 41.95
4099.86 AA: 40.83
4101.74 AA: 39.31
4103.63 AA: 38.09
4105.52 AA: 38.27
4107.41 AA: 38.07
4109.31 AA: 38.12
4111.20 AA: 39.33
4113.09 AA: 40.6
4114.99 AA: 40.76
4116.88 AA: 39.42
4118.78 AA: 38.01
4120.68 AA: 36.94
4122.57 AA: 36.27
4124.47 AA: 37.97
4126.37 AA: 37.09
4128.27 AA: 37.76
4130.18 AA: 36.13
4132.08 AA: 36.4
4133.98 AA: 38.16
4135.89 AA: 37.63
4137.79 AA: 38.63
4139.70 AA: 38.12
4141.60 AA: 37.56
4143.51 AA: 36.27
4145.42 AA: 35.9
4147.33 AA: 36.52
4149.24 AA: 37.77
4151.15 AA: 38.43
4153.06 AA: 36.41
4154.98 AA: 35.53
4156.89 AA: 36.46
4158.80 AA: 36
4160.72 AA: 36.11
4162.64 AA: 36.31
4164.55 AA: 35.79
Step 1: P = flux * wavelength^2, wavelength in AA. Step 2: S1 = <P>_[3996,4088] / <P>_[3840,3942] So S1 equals 1.23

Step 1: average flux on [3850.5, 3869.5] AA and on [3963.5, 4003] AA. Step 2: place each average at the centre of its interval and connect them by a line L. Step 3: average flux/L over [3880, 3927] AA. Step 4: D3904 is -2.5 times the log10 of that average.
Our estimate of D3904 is -0.107 mag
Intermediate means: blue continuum 32.9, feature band 37.7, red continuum 36.2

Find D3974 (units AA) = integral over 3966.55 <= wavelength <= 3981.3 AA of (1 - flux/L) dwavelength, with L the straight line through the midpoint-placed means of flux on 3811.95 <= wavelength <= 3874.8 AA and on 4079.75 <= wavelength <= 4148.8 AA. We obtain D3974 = 6.6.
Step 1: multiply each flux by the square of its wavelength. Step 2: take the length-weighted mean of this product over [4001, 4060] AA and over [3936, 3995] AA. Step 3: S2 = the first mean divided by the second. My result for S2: 1.19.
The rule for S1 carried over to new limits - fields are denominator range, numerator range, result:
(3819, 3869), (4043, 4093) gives 1.36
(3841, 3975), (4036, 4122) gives 1.22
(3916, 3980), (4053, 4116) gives 1.27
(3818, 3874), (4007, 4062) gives 1.36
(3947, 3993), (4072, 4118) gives 1.26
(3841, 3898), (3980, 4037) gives 1.43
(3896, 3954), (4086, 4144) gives 1.07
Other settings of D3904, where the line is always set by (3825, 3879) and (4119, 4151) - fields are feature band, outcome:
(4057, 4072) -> -0.12 mag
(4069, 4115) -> -0.09 mag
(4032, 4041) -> -0.12 mag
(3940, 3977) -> 0.11 mag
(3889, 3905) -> -0.11 mag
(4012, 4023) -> -0.18 mag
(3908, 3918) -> -0.15 mag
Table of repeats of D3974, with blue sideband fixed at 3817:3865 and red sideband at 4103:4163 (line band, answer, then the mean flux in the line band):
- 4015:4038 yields -2.58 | 39.5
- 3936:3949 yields -2.87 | 41.4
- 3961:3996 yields 2.77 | 31.9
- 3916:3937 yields -3.71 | 39.5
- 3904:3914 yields -1.28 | 37.5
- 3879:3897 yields -2.10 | 36.7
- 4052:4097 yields -4.45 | 40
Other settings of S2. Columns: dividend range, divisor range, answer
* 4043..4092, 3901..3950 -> 1.06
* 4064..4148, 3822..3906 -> 1.29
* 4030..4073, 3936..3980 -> 1.32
